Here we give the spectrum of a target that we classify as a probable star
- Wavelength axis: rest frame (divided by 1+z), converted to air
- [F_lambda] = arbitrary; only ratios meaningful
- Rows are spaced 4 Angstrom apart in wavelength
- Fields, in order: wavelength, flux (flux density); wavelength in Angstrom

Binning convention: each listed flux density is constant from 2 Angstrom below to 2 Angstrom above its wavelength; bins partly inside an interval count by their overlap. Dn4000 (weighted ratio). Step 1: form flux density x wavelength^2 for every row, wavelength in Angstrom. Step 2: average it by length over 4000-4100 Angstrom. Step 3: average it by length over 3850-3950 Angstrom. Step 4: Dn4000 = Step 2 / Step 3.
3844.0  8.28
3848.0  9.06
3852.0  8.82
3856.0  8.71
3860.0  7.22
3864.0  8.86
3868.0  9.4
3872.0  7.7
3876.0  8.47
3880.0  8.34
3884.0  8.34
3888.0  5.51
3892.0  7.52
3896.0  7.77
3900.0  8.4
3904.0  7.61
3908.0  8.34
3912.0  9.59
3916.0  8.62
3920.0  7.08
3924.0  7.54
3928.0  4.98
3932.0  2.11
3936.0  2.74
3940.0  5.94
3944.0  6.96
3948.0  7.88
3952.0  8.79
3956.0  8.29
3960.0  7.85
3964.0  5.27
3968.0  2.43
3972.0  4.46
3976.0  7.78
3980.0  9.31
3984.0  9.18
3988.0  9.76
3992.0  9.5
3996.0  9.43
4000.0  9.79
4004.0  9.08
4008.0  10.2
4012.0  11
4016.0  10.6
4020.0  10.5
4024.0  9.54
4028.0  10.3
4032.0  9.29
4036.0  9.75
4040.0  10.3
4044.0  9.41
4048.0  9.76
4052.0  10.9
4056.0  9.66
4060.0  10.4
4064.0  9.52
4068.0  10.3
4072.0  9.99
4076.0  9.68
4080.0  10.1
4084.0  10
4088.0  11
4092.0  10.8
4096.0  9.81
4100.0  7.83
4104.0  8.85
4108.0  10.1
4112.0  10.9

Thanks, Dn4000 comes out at 1.47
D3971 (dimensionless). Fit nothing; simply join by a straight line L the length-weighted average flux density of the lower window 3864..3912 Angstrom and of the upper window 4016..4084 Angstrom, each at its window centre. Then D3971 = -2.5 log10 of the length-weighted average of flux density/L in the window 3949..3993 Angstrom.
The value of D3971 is 0.21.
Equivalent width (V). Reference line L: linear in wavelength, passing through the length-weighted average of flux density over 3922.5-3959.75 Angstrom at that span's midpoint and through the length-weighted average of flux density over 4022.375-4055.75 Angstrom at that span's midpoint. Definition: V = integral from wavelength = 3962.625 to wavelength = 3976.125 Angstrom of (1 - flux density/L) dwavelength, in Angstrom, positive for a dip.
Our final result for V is 5.01 Angstrom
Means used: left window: 6.2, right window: 9.9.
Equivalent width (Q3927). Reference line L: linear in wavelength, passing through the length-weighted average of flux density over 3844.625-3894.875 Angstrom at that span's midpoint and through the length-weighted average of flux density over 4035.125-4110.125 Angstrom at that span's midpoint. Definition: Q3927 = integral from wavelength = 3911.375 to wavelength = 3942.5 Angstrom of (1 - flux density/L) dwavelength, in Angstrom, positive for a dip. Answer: 9.7 Angstrom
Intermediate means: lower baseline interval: 8.16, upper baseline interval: 9.91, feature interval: 5.93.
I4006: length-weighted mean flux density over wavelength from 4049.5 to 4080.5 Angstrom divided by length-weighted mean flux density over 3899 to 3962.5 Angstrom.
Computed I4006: 1.44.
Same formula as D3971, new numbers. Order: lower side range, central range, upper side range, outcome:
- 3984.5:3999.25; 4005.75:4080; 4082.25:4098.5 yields -0.012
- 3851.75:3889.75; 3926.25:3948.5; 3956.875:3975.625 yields 0.250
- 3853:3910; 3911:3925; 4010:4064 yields 0.045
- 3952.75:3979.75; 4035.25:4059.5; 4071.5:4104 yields -0.155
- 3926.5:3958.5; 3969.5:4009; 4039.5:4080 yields -0.147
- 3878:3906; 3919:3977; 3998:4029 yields 0.421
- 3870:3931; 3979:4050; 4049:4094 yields -0.055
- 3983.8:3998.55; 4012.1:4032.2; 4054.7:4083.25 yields -0.056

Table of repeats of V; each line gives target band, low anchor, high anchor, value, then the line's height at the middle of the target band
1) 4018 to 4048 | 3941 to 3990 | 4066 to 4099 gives -3.13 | 8.94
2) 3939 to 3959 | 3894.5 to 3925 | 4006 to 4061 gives 2.53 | 8.77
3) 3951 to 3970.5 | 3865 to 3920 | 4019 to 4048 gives 5.60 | 8.94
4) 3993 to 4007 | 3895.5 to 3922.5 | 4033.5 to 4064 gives -0.19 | 9.36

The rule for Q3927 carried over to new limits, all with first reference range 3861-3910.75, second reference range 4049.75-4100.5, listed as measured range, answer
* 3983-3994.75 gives -0.5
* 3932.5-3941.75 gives 5.0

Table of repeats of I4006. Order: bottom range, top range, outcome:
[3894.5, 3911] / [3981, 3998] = 1.16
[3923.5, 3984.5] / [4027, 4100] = 1.60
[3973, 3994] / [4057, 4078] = 1.12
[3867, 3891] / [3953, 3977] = 0.77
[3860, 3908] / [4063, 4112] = 1.24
